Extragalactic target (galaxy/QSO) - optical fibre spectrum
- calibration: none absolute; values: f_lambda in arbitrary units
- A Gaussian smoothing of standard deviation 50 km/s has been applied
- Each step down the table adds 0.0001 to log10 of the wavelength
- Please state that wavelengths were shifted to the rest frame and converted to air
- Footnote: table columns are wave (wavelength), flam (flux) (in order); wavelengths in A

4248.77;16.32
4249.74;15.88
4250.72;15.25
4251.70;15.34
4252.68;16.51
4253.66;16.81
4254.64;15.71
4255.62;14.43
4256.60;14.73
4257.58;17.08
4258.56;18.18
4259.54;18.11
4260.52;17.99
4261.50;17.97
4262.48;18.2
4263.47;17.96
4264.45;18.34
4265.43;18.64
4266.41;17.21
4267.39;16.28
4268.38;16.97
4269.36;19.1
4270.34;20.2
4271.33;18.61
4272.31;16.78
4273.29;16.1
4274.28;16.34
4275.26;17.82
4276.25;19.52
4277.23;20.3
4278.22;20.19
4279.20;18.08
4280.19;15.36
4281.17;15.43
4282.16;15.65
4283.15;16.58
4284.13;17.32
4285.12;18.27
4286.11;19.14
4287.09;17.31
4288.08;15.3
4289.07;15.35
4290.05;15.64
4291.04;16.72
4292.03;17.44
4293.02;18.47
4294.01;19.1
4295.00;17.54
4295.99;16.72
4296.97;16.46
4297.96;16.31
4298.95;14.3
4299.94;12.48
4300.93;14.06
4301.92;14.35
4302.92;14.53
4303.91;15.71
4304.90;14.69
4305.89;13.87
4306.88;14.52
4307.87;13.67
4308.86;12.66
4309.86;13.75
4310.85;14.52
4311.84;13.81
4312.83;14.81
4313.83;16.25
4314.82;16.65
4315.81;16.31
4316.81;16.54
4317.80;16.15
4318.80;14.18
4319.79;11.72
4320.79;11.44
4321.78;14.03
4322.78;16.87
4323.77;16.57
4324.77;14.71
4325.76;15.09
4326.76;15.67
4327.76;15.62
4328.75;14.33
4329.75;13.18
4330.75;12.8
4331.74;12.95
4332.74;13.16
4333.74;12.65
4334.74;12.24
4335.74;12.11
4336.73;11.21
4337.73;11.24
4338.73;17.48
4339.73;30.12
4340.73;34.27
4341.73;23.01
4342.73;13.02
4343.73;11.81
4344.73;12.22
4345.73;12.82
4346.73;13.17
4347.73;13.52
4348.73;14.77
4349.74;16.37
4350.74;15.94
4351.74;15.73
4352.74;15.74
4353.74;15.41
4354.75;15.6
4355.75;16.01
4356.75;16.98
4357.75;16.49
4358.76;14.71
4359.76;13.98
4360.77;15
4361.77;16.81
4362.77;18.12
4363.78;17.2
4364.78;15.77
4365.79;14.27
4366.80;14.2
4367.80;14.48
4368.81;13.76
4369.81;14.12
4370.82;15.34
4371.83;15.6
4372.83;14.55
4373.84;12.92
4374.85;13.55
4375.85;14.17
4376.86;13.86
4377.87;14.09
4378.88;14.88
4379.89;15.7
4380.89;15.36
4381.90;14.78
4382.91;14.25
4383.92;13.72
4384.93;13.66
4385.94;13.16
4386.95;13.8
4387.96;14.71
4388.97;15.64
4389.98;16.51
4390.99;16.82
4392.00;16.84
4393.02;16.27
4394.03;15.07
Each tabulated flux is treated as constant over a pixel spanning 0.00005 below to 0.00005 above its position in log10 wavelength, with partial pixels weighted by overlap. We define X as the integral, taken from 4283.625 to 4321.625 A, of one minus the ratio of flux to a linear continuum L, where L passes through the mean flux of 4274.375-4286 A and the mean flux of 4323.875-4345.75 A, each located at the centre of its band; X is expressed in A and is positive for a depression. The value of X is 3.14 A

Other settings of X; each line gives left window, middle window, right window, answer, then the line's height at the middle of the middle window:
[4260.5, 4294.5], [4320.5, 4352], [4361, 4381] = 1.1 A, 15.9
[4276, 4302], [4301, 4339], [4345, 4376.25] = 4.3 A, 16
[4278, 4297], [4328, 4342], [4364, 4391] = -0.6 A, 15.8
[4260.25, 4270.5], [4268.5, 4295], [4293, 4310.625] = -1.3 A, 16.7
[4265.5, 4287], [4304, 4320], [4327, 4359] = 1.8 A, 16.5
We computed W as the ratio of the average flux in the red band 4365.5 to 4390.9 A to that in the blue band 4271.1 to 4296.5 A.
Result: 0.84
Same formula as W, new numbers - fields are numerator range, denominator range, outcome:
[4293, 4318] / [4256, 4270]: 0.86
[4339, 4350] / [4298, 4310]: 1.26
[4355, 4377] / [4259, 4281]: 0.84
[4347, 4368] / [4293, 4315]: 1.03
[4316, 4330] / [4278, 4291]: 0.88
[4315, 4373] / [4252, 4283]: 0.88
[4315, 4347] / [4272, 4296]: 0.88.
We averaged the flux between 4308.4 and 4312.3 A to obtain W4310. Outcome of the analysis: 13.7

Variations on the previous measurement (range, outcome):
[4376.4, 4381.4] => 14.8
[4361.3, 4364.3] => 17.4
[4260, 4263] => 18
